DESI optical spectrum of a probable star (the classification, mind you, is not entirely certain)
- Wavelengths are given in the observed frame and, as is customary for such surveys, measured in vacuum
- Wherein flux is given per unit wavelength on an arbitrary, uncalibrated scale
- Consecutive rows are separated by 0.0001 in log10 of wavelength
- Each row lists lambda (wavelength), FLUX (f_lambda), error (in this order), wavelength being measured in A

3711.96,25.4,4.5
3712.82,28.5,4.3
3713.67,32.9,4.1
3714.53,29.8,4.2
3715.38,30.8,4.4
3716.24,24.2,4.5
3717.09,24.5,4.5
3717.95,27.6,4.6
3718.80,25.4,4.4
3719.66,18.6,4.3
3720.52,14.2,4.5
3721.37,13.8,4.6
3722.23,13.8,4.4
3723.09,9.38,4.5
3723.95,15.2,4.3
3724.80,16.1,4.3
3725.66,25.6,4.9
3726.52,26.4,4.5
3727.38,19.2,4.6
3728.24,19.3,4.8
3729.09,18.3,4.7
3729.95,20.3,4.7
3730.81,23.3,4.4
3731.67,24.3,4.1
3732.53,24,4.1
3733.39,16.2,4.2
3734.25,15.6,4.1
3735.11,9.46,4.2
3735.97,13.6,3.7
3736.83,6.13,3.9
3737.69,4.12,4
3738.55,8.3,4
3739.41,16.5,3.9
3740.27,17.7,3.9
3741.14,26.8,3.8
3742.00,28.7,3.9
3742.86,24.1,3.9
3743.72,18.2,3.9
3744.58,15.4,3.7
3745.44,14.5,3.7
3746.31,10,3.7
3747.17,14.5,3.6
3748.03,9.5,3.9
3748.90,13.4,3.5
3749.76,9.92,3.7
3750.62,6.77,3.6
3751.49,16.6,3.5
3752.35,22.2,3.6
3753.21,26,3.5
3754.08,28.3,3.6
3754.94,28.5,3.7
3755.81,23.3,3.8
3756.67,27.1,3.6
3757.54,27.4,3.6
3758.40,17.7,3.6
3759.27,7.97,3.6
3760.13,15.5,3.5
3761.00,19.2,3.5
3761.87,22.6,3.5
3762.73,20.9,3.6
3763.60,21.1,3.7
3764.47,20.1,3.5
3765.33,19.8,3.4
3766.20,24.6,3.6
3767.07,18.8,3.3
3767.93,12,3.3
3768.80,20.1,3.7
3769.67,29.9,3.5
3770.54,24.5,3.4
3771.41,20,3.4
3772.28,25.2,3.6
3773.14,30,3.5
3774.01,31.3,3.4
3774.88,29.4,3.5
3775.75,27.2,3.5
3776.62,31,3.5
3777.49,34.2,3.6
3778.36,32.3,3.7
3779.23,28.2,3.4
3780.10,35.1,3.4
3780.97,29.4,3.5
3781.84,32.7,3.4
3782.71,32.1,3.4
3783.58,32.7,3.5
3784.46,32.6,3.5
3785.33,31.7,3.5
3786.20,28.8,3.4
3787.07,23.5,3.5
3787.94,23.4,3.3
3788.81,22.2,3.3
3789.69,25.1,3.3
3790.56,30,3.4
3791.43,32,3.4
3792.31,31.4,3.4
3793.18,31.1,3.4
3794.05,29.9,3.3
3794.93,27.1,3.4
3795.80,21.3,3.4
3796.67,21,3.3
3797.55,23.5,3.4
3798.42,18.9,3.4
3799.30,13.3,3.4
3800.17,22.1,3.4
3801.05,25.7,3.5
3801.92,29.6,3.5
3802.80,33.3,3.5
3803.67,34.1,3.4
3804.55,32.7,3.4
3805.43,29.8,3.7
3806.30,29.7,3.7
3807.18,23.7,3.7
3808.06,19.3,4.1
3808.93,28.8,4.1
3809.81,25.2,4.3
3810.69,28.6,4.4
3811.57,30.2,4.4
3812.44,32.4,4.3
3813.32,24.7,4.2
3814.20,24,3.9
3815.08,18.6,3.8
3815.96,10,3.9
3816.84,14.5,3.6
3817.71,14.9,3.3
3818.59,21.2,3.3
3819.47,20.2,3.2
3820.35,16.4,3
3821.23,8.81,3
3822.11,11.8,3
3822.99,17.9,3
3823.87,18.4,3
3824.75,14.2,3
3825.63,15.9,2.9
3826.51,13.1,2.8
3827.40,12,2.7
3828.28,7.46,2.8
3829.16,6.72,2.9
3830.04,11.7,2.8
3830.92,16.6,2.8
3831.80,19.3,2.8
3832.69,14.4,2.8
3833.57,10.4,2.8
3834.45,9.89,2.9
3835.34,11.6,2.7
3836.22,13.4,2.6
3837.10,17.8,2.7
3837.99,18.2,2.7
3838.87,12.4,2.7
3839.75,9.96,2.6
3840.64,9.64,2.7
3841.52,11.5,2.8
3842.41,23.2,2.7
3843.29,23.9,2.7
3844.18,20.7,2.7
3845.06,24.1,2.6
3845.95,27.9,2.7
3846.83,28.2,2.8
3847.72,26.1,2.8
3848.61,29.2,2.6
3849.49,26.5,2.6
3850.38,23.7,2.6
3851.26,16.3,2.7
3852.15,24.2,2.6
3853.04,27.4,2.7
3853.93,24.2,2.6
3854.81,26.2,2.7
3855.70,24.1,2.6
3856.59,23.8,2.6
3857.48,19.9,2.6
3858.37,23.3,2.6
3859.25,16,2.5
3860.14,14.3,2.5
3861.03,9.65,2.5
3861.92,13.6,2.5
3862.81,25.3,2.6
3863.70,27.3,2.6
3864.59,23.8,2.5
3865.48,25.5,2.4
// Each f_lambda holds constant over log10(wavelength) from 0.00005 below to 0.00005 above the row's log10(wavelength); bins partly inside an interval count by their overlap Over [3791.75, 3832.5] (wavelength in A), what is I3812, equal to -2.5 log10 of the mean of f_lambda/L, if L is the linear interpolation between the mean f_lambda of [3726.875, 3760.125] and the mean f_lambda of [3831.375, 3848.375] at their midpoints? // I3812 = -0.20 mag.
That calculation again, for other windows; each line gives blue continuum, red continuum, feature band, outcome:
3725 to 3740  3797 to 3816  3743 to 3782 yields -0.06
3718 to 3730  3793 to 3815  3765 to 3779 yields -0.11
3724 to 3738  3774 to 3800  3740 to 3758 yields 0.08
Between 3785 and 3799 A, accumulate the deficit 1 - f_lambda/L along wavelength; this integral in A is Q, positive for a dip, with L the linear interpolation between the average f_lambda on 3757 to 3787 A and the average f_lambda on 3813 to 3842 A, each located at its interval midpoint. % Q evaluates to -3.01 A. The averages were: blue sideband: 25.5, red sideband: 14.4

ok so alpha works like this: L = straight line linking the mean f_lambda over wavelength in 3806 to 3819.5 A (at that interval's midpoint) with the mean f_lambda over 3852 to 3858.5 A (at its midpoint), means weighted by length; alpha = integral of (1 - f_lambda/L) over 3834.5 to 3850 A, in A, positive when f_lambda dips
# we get 2.8 A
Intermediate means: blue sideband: 22.9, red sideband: 24.2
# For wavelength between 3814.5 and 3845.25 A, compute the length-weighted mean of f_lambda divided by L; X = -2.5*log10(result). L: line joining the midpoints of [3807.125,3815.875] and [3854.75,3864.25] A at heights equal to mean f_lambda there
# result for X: 0.48 mag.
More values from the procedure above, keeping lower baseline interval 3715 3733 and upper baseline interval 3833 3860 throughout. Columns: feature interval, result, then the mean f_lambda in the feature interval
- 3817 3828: 0.30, 15.3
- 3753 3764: -0.07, 21.9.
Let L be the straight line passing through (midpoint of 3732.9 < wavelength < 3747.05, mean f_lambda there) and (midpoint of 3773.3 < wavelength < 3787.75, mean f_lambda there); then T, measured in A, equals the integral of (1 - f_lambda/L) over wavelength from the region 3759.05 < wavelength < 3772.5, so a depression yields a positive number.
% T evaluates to 2.62 A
